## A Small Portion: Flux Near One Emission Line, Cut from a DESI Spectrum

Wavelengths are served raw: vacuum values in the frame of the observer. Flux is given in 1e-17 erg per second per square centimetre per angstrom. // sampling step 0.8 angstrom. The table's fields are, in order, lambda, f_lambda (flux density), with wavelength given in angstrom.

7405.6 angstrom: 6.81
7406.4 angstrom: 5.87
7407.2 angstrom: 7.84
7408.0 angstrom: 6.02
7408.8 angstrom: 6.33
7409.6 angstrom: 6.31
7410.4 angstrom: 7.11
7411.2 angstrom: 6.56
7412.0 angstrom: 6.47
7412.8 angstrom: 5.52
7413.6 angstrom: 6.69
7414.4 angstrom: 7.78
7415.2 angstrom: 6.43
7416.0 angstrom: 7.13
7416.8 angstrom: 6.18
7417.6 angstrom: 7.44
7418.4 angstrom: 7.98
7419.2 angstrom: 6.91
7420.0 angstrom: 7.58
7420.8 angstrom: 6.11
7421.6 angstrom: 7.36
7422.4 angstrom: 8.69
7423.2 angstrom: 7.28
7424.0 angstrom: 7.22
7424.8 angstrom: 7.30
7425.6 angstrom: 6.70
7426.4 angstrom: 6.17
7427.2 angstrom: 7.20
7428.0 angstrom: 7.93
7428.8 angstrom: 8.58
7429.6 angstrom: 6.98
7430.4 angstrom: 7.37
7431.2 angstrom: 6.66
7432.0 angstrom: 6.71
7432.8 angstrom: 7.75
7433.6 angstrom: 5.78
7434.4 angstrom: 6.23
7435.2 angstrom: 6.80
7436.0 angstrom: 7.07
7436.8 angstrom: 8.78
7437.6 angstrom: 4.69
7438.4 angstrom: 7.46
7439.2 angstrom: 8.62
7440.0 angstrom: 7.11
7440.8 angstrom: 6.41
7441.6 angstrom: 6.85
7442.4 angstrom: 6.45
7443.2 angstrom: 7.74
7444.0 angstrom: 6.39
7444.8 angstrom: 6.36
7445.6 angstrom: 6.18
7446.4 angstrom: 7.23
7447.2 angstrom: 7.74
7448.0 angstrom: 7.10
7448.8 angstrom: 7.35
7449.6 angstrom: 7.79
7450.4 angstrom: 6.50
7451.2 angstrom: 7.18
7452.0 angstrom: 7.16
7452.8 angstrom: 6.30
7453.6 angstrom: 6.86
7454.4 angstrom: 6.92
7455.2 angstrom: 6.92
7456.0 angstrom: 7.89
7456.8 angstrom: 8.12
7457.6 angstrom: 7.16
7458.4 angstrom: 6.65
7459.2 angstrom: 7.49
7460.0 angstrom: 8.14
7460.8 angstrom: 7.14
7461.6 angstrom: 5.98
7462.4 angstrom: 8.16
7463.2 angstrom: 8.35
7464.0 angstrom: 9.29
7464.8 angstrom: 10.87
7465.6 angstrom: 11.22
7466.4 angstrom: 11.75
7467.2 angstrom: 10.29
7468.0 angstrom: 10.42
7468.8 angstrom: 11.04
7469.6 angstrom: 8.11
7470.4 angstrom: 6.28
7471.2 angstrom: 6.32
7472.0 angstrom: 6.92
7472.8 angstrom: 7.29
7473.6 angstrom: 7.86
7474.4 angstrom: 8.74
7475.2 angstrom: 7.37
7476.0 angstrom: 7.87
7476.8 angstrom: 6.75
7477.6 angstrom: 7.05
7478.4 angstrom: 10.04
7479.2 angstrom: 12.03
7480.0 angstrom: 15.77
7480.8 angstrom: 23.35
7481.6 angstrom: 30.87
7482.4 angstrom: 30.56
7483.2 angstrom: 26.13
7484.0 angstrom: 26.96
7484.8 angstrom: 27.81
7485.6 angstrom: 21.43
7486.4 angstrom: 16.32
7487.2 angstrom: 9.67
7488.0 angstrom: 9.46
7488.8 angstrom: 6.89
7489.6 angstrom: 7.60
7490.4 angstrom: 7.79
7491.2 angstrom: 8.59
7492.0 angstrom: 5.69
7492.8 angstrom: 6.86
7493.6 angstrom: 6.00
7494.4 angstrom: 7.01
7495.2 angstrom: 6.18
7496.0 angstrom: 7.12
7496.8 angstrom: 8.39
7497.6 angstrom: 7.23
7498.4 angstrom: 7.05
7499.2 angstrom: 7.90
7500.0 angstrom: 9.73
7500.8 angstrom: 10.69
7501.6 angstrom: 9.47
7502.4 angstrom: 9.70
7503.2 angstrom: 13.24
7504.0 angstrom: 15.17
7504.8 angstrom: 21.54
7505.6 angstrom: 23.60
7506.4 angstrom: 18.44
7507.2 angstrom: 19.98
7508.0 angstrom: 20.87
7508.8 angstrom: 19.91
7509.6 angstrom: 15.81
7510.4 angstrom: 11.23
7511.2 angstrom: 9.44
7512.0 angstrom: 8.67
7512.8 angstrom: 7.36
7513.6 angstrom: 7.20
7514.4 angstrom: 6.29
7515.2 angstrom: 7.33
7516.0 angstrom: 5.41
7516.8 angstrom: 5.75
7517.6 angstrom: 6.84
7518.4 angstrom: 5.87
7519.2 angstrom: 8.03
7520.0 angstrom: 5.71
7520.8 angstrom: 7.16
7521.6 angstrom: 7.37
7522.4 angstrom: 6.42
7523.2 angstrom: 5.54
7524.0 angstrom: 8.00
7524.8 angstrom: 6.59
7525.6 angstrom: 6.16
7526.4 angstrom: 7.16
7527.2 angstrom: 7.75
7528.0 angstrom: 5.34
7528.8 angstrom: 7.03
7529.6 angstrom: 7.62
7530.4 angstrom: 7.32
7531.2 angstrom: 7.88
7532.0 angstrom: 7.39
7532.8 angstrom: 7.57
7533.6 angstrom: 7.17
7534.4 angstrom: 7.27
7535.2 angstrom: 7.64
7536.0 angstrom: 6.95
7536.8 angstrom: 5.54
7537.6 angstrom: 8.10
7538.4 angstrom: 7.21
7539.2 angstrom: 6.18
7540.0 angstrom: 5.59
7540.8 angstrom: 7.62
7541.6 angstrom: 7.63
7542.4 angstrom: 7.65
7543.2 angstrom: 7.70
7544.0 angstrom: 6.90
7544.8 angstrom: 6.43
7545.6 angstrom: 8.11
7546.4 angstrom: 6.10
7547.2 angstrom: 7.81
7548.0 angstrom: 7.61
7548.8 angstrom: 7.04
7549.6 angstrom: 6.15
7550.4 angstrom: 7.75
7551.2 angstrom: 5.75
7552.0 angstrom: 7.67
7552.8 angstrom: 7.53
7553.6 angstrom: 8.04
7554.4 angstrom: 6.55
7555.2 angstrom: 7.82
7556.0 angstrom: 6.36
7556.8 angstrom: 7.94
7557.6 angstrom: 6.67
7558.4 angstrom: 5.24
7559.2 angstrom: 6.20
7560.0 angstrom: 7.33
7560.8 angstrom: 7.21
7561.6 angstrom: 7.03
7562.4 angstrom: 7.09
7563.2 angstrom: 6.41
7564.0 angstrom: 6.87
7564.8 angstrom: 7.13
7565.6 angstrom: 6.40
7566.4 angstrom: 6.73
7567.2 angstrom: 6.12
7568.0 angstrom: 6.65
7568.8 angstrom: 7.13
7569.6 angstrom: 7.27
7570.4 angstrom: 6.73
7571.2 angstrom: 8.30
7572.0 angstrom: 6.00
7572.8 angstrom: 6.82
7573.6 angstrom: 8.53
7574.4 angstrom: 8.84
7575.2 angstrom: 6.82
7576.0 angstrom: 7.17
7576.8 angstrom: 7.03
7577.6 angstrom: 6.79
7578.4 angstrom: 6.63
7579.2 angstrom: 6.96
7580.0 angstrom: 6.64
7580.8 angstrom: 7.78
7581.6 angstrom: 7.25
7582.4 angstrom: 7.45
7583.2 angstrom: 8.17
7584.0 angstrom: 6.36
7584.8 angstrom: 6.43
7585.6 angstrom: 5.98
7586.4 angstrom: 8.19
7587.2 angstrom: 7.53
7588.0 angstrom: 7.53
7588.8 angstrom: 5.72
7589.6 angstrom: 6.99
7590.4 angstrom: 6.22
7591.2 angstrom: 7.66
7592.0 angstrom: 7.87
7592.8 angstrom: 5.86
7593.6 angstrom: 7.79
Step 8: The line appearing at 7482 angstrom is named H-alpha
